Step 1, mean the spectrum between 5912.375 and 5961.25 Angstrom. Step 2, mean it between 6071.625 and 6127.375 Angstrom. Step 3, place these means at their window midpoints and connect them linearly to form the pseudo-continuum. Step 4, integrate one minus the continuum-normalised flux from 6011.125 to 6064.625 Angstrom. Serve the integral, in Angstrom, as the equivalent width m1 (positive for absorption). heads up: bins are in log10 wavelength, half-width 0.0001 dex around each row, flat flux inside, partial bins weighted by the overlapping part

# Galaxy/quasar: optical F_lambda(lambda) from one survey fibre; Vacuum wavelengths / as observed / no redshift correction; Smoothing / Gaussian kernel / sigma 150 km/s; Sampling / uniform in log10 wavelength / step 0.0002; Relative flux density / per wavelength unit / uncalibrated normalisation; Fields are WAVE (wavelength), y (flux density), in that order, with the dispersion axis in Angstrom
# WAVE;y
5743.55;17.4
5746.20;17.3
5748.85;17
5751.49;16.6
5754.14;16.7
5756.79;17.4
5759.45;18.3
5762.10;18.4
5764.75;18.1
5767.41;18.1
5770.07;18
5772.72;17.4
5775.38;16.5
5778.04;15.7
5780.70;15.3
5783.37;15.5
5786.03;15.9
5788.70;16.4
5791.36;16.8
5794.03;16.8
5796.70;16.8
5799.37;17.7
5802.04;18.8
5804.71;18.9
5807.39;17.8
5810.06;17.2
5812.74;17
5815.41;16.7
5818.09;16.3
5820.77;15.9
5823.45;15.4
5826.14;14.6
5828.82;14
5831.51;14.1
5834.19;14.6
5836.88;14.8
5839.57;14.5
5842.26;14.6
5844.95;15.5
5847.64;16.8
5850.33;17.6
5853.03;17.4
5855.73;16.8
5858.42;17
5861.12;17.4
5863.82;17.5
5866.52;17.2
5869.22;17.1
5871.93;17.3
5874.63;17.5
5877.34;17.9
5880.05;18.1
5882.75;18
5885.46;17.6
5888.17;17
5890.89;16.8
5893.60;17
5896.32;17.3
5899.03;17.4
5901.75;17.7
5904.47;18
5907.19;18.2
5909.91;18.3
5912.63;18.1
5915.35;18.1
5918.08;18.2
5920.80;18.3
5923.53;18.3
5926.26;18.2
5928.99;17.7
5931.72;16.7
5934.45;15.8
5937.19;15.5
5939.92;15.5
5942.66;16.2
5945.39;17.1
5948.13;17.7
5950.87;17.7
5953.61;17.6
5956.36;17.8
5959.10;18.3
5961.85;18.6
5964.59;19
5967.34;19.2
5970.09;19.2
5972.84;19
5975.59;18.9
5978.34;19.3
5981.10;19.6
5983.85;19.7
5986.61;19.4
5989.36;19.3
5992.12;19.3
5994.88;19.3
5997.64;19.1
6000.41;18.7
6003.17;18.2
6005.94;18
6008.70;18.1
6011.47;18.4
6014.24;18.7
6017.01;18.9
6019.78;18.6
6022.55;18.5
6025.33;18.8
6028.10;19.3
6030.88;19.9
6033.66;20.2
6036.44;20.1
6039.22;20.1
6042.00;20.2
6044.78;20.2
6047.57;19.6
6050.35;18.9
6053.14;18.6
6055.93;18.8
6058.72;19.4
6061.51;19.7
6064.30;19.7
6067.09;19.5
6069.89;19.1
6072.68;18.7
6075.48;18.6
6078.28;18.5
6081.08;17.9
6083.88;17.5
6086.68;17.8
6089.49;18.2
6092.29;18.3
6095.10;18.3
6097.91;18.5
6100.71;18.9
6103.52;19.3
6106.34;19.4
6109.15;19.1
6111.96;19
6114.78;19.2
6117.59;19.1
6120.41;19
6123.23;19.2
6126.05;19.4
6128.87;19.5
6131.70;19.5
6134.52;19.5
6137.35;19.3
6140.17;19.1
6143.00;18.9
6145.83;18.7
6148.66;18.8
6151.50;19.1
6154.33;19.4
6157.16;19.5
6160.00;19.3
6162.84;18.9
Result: -3.4 Angstrom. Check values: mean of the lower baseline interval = 17.4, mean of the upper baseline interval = 18.7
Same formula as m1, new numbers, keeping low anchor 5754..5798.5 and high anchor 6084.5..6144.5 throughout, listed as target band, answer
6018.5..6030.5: -0.3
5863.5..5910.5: 0.2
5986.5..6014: -0.7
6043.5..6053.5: -0.4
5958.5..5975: -0.8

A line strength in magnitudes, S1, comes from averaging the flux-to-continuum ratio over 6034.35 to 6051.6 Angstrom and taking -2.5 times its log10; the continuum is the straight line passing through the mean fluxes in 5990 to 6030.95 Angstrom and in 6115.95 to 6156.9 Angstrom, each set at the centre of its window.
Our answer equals -0.056 mag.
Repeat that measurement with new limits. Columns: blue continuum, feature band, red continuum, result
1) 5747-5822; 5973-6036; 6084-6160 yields -0.04 mag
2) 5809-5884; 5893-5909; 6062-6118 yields -0.05 mag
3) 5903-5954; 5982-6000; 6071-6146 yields -0.08 mag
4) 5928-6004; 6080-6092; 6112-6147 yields 0.06 mag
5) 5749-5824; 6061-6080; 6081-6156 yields -0.02 mag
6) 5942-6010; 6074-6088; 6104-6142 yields 0.06 mag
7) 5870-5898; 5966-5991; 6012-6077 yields -0.04 mag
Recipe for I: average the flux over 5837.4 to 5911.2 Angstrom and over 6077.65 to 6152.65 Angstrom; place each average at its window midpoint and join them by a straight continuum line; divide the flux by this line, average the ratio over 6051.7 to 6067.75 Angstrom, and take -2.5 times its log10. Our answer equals -0.05 mag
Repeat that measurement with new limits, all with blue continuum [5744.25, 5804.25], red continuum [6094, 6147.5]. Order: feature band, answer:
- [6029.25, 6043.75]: -0.08 mag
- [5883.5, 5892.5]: 0.04 mag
